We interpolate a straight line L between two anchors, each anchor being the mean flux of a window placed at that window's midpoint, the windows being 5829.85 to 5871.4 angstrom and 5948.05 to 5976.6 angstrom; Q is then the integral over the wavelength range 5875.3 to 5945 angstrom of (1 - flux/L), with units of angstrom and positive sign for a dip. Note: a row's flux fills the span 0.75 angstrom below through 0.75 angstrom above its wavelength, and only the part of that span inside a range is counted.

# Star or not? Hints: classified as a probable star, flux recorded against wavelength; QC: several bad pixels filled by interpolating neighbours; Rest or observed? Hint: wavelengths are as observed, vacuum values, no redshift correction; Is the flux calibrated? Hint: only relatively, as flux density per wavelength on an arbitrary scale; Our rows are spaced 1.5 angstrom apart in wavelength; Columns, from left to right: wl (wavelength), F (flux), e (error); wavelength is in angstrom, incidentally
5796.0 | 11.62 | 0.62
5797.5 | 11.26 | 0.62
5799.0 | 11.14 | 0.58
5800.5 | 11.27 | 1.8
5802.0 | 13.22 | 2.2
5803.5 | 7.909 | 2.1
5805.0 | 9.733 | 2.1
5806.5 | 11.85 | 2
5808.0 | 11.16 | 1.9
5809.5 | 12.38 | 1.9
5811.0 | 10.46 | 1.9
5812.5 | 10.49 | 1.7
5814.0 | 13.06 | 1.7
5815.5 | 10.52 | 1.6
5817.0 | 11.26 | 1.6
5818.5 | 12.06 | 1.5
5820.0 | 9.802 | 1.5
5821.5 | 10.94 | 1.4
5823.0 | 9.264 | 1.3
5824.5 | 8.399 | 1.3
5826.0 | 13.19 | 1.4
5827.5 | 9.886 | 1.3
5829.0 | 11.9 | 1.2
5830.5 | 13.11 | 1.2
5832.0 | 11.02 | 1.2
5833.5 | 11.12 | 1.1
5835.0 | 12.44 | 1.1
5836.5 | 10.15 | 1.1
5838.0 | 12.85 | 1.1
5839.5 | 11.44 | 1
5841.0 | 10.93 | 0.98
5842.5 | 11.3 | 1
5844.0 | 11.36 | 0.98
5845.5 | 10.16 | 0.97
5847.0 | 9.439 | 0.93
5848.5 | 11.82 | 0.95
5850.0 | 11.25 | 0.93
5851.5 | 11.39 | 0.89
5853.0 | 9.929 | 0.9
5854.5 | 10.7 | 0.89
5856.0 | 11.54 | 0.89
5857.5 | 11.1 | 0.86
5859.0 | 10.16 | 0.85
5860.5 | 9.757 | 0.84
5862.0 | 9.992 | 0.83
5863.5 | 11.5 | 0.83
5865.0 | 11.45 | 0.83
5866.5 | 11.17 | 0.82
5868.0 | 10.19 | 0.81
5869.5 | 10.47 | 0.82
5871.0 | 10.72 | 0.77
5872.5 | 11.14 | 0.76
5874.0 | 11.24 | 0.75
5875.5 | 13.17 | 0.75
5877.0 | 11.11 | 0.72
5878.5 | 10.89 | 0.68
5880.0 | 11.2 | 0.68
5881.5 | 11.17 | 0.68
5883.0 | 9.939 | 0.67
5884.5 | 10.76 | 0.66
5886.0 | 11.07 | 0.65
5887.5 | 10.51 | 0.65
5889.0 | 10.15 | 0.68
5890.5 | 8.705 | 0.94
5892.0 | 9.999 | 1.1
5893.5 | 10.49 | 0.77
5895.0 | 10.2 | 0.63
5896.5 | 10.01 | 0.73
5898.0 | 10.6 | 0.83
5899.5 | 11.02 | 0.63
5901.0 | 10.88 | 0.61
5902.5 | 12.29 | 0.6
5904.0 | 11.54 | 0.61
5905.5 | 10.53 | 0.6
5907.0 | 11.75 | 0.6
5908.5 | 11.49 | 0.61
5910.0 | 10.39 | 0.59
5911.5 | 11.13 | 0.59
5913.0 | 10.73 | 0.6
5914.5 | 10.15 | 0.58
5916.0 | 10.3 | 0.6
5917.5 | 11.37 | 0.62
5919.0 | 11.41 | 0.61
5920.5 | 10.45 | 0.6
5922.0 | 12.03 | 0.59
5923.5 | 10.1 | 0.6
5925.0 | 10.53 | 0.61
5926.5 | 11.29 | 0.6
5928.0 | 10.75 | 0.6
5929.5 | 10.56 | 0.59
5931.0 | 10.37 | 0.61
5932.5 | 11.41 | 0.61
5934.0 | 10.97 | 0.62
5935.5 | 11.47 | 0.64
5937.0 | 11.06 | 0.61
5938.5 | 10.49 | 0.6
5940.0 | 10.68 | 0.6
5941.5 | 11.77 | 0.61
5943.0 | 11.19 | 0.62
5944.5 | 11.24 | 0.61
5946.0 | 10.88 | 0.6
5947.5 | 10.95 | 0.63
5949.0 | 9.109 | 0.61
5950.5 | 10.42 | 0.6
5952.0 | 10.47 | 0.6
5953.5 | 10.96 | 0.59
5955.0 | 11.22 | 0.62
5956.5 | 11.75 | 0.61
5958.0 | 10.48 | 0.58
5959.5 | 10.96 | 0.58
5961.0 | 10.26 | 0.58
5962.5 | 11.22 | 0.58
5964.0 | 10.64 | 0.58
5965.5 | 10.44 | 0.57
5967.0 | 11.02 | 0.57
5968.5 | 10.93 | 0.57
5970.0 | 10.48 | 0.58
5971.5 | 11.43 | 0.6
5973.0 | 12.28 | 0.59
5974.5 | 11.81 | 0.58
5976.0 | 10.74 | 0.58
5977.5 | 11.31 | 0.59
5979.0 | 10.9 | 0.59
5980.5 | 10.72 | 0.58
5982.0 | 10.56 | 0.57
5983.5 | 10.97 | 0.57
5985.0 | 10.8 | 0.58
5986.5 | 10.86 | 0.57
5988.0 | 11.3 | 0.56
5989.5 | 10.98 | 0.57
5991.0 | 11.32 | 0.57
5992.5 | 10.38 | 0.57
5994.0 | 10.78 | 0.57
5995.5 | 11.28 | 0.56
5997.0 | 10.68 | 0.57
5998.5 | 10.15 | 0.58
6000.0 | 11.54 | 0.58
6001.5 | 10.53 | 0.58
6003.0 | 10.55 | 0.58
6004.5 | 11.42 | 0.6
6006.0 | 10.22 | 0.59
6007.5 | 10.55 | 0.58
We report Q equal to 0.5 angstrom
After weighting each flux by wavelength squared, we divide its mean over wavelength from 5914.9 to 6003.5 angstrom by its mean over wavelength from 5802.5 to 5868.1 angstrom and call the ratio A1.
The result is 1.0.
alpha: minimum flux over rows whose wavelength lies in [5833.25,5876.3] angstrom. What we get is 9.439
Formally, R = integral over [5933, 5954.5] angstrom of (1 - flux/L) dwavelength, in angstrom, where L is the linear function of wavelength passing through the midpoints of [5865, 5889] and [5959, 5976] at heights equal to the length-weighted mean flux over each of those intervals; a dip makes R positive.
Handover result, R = 0.3 angstrom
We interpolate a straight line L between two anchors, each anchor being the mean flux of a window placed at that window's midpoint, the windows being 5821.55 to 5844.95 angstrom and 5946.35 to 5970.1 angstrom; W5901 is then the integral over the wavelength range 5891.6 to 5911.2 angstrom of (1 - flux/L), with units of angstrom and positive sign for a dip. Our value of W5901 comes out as 0.1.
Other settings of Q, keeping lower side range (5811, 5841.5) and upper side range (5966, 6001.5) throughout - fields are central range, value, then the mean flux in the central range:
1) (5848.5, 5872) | 0.73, 10.8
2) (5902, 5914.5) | -0.07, 11.1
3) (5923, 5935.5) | 0.29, 10.8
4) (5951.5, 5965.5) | 0.20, 10.9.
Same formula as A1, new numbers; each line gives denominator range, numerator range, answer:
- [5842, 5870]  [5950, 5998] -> 1.06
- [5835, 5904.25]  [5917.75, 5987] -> 1.03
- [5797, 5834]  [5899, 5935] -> 1.03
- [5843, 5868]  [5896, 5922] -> 1.04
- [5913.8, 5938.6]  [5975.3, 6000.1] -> 1.02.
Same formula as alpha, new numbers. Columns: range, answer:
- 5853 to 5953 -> 8.705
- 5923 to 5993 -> 9.109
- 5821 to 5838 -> 8.399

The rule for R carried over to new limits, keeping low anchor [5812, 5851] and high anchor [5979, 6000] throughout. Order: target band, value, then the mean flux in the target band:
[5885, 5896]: 0.9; 10.2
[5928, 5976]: 0.0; 10.9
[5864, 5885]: 0.0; 11.1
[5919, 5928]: 0.0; 10.9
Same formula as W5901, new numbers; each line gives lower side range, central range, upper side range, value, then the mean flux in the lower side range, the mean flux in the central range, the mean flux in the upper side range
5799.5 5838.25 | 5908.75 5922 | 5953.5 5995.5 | 0.2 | 11.1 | 10.8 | 11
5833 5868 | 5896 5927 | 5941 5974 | 0.0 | 11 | 11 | 10.9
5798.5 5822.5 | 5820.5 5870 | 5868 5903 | -0.1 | 11.1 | 10.9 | 10.7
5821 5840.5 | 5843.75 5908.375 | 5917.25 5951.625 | 1.5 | 11.2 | 10.8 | 10.9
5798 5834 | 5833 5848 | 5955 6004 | -0.1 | 11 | 11.1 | 10.9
